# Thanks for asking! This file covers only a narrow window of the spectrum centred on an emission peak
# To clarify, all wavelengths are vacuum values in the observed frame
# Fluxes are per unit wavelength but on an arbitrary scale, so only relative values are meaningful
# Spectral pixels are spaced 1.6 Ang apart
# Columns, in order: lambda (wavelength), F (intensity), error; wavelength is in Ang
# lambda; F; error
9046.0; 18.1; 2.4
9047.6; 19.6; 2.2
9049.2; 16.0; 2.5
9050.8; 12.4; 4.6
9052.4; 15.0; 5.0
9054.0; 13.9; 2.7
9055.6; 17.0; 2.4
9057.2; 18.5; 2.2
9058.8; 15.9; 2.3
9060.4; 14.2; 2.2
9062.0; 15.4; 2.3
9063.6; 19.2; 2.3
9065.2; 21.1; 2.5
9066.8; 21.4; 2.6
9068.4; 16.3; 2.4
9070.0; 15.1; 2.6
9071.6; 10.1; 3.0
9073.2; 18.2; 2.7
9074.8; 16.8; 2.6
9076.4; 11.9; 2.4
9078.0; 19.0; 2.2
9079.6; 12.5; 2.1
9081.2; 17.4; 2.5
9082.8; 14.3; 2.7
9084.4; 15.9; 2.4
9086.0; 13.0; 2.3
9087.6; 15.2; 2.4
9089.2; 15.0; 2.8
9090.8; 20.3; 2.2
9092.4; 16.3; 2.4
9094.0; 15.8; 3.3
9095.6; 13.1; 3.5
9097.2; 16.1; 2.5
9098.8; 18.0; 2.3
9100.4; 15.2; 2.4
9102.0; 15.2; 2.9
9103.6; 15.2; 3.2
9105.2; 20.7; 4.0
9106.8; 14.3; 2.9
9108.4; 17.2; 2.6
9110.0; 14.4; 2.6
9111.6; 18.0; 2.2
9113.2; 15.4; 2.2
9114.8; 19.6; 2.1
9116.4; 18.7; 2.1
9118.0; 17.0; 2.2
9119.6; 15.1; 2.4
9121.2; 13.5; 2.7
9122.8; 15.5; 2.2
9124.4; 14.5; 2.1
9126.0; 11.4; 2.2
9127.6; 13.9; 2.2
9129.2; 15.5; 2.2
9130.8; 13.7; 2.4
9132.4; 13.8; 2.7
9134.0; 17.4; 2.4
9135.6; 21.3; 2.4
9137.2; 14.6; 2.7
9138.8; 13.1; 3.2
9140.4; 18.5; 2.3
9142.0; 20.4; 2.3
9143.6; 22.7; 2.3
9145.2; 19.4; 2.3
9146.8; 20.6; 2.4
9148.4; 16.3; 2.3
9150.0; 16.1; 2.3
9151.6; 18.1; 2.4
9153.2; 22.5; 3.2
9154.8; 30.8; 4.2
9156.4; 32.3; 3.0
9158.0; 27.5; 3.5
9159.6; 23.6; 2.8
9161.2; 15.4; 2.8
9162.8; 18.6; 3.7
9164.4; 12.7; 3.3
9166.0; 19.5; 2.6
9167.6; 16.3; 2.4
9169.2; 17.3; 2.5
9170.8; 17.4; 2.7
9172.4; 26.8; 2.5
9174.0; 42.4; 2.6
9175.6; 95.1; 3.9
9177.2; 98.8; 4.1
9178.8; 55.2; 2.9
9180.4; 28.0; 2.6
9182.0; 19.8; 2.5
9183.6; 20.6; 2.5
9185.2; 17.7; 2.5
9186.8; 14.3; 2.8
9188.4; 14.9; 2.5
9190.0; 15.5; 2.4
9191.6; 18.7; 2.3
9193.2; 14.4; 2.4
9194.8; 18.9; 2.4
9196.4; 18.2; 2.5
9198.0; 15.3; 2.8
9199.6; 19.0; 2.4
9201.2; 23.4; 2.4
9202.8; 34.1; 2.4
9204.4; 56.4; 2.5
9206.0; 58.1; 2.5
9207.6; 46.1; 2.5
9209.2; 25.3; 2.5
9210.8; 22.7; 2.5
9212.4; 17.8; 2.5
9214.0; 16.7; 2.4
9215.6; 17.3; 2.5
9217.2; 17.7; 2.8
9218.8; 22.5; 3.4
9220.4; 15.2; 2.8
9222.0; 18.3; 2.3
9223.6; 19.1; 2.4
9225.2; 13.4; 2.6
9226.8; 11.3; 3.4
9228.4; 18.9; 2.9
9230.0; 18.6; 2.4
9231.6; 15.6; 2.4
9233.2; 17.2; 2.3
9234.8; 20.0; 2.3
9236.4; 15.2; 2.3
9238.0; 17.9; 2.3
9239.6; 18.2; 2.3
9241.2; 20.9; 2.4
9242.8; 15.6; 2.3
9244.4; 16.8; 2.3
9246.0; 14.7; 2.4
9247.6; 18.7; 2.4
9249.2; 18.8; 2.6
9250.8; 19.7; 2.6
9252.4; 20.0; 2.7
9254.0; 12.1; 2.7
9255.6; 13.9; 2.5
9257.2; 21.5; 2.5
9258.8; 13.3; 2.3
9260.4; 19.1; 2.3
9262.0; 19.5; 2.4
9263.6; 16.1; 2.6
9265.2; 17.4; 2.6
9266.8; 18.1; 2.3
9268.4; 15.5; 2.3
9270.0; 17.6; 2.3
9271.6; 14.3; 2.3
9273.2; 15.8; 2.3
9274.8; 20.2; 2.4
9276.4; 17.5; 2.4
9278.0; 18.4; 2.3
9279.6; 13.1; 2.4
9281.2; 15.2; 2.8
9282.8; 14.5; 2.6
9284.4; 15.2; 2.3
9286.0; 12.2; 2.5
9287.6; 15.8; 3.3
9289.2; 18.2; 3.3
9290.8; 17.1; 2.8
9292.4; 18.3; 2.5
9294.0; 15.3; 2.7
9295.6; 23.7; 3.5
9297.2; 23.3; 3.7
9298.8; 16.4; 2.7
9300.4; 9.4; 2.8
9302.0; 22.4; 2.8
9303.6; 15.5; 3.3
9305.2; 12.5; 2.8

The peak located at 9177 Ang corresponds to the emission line Halpha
